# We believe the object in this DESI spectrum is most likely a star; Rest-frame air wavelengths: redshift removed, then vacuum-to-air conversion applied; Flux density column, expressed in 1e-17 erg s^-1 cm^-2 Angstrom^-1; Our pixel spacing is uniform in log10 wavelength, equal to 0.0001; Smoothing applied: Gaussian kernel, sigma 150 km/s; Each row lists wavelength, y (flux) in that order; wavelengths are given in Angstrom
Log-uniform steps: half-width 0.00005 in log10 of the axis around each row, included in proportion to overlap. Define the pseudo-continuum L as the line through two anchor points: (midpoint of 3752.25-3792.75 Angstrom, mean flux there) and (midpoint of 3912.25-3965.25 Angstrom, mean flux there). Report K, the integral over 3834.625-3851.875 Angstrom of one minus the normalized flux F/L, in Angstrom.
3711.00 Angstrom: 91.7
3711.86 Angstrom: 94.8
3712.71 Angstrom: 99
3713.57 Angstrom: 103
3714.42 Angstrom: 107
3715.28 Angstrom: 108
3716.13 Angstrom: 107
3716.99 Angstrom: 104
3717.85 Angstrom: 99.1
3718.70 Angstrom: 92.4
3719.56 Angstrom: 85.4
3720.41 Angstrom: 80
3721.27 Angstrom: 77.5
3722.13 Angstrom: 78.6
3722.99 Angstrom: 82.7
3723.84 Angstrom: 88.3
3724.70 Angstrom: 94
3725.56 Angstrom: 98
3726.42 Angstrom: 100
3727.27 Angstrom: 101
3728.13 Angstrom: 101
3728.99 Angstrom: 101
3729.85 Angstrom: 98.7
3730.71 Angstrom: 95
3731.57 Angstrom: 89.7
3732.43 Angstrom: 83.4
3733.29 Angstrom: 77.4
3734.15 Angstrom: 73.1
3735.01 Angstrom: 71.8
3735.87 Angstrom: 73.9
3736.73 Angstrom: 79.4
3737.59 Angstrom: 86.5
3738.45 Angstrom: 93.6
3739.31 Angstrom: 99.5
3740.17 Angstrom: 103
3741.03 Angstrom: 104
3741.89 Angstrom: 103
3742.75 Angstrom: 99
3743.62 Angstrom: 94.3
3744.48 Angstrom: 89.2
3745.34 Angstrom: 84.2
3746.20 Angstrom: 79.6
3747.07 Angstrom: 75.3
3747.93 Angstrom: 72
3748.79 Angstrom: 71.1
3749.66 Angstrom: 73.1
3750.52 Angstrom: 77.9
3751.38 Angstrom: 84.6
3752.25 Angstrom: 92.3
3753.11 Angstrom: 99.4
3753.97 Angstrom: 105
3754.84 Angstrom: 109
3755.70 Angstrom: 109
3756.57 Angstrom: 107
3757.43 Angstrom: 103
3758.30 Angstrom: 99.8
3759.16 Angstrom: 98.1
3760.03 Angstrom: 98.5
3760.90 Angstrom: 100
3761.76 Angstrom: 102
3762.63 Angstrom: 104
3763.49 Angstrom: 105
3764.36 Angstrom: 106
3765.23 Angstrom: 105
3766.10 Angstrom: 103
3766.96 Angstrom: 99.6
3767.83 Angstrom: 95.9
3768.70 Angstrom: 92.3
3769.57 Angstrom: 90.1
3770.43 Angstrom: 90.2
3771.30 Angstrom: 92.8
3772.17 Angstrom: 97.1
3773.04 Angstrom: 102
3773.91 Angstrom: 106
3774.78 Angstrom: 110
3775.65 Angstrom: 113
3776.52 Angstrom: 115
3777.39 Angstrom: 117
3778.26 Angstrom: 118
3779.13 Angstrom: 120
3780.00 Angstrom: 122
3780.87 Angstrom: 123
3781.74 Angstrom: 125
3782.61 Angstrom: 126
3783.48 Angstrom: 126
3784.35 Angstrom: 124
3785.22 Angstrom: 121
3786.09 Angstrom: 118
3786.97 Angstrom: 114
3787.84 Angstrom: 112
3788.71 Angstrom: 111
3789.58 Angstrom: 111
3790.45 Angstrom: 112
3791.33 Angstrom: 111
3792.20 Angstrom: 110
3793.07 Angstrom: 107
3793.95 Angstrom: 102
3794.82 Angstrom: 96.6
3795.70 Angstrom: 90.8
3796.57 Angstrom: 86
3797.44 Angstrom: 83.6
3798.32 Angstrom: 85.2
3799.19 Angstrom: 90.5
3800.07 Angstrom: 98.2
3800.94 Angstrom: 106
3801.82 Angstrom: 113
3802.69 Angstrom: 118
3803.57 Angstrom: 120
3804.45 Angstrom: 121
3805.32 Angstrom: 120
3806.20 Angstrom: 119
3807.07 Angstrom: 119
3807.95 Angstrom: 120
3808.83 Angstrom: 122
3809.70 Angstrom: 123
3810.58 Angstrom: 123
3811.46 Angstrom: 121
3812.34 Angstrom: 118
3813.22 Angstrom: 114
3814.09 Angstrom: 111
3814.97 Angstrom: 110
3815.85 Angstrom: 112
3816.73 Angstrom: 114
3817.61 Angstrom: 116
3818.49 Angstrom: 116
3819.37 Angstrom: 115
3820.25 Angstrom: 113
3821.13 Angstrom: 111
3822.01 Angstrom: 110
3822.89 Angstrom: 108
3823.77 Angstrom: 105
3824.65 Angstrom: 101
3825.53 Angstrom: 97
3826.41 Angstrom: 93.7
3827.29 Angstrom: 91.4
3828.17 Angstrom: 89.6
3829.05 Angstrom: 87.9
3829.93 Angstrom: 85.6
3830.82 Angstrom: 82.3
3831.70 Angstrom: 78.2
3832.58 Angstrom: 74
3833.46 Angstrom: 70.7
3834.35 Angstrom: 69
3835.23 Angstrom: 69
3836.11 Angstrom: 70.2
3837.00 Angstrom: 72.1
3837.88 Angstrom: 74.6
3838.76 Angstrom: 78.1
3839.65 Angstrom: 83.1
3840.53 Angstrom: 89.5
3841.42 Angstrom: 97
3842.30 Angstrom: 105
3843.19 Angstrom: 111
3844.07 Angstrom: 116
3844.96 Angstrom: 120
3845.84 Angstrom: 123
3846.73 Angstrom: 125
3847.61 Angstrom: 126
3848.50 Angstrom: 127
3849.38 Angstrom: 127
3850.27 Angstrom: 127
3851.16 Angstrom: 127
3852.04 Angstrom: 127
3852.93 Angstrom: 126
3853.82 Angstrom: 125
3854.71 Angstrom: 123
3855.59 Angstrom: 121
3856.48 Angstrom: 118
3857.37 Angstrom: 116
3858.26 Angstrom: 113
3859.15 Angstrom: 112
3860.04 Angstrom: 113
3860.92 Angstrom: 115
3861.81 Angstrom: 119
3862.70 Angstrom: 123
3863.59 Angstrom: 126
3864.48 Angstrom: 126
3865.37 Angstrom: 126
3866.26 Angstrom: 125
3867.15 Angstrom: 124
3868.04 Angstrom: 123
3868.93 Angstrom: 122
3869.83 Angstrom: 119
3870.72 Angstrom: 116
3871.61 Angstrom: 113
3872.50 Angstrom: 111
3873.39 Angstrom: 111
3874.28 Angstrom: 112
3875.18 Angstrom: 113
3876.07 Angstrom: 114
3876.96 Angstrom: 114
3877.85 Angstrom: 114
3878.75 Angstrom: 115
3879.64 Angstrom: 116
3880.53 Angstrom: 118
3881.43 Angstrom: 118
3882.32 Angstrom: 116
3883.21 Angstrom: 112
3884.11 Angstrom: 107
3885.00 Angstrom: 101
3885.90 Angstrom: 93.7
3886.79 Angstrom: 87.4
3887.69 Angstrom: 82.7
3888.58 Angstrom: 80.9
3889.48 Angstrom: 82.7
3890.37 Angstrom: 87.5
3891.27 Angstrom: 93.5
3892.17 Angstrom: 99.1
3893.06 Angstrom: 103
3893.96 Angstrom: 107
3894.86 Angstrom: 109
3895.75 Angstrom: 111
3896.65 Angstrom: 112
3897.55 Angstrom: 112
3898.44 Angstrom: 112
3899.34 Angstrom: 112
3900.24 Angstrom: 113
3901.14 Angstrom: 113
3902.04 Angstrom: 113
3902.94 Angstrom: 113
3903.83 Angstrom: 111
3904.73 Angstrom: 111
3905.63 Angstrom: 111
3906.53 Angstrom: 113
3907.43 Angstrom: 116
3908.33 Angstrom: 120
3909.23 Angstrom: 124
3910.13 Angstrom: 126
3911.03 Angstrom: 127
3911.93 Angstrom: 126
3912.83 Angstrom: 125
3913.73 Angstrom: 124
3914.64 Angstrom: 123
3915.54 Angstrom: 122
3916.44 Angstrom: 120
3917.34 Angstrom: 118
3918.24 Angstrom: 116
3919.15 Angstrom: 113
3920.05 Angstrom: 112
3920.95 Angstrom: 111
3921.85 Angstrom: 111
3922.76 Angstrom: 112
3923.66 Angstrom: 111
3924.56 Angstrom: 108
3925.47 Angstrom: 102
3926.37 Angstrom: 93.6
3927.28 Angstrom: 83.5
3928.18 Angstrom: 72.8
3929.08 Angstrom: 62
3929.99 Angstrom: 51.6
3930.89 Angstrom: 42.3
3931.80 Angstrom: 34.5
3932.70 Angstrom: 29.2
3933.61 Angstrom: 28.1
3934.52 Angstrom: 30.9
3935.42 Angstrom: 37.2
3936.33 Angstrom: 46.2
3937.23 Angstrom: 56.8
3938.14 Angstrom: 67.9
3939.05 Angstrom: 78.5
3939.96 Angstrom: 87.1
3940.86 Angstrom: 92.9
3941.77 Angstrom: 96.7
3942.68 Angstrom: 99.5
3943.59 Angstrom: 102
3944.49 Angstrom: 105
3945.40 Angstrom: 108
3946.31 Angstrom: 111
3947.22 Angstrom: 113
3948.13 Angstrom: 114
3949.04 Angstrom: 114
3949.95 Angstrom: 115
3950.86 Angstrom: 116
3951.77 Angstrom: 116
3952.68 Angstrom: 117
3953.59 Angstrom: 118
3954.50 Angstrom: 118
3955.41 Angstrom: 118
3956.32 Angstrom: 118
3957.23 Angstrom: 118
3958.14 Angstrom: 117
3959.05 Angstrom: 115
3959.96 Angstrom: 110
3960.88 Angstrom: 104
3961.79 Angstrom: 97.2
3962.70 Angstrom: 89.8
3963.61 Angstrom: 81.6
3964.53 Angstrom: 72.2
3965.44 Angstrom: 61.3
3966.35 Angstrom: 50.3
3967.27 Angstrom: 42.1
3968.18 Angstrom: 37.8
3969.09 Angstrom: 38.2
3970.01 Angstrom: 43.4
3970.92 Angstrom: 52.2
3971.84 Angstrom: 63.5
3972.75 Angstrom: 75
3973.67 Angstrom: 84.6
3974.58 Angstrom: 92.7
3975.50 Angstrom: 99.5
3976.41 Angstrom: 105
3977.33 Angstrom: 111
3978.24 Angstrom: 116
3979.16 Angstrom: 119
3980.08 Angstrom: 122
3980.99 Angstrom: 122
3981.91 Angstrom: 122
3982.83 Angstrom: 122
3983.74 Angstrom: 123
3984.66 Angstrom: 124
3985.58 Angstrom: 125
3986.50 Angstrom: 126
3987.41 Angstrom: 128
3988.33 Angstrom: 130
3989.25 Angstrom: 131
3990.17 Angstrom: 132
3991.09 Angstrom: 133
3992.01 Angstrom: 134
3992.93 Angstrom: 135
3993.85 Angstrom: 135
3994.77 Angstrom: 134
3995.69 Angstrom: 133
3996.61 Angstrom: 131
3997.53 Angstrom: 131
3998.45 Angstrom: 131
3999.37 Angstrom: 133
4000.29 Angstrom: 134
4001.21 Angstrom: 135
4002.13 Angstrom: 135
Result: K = -0.2 Angstrom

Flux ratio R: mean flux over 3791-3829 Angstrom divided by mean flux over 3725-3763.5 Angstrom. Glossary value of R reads 1.2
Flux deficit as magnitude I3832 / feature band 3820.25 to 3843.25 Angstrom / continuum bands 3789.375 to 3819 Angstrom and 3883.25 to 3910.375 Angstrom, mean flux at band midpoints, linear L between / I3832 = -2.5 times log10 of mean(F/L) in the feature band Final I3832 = 0.22 mag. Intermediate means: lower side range 110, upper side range 106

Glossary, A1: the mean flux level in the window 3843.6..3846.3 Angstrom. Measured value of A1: 120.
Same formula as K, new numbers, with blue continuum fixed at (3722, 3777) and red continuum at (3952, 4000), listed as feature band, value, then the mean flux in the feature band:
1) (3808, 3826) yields -2.8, 113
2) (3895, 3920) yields -3.4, 117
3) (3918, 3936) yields 4.6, 77.4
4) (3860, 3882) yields -3.7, 118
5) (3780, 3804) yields -3.1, 109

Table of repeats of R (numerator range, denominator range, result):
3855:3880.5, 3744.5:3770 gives 1.24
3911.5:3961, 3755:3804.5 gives 0.91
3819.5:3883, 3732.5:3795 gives 1.08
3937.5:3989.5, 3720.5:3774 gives 1.07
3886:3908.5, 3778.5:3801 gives 0.96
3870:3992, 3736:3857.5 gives 0.97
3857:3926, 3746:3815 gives 1.07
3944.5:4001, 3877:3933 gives 1.04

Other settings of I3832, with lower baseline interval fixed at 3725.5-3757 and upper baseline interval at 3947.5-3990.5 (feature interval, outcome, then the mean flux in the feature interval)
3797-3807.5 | -0.15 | 108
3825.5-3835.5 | 0.16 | 82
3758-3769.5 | -0.10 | 100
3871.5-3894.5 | -0.08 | 105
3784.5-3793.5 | -0.21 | 113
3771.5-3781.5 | -0.22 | 113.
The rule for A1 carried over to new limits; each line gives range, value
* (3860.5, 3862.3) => 117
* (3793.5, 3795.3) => 98.7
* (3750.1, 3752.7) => 85.1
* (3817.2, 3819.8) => 116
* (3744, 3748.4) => 80.2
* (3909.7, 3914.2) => 125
